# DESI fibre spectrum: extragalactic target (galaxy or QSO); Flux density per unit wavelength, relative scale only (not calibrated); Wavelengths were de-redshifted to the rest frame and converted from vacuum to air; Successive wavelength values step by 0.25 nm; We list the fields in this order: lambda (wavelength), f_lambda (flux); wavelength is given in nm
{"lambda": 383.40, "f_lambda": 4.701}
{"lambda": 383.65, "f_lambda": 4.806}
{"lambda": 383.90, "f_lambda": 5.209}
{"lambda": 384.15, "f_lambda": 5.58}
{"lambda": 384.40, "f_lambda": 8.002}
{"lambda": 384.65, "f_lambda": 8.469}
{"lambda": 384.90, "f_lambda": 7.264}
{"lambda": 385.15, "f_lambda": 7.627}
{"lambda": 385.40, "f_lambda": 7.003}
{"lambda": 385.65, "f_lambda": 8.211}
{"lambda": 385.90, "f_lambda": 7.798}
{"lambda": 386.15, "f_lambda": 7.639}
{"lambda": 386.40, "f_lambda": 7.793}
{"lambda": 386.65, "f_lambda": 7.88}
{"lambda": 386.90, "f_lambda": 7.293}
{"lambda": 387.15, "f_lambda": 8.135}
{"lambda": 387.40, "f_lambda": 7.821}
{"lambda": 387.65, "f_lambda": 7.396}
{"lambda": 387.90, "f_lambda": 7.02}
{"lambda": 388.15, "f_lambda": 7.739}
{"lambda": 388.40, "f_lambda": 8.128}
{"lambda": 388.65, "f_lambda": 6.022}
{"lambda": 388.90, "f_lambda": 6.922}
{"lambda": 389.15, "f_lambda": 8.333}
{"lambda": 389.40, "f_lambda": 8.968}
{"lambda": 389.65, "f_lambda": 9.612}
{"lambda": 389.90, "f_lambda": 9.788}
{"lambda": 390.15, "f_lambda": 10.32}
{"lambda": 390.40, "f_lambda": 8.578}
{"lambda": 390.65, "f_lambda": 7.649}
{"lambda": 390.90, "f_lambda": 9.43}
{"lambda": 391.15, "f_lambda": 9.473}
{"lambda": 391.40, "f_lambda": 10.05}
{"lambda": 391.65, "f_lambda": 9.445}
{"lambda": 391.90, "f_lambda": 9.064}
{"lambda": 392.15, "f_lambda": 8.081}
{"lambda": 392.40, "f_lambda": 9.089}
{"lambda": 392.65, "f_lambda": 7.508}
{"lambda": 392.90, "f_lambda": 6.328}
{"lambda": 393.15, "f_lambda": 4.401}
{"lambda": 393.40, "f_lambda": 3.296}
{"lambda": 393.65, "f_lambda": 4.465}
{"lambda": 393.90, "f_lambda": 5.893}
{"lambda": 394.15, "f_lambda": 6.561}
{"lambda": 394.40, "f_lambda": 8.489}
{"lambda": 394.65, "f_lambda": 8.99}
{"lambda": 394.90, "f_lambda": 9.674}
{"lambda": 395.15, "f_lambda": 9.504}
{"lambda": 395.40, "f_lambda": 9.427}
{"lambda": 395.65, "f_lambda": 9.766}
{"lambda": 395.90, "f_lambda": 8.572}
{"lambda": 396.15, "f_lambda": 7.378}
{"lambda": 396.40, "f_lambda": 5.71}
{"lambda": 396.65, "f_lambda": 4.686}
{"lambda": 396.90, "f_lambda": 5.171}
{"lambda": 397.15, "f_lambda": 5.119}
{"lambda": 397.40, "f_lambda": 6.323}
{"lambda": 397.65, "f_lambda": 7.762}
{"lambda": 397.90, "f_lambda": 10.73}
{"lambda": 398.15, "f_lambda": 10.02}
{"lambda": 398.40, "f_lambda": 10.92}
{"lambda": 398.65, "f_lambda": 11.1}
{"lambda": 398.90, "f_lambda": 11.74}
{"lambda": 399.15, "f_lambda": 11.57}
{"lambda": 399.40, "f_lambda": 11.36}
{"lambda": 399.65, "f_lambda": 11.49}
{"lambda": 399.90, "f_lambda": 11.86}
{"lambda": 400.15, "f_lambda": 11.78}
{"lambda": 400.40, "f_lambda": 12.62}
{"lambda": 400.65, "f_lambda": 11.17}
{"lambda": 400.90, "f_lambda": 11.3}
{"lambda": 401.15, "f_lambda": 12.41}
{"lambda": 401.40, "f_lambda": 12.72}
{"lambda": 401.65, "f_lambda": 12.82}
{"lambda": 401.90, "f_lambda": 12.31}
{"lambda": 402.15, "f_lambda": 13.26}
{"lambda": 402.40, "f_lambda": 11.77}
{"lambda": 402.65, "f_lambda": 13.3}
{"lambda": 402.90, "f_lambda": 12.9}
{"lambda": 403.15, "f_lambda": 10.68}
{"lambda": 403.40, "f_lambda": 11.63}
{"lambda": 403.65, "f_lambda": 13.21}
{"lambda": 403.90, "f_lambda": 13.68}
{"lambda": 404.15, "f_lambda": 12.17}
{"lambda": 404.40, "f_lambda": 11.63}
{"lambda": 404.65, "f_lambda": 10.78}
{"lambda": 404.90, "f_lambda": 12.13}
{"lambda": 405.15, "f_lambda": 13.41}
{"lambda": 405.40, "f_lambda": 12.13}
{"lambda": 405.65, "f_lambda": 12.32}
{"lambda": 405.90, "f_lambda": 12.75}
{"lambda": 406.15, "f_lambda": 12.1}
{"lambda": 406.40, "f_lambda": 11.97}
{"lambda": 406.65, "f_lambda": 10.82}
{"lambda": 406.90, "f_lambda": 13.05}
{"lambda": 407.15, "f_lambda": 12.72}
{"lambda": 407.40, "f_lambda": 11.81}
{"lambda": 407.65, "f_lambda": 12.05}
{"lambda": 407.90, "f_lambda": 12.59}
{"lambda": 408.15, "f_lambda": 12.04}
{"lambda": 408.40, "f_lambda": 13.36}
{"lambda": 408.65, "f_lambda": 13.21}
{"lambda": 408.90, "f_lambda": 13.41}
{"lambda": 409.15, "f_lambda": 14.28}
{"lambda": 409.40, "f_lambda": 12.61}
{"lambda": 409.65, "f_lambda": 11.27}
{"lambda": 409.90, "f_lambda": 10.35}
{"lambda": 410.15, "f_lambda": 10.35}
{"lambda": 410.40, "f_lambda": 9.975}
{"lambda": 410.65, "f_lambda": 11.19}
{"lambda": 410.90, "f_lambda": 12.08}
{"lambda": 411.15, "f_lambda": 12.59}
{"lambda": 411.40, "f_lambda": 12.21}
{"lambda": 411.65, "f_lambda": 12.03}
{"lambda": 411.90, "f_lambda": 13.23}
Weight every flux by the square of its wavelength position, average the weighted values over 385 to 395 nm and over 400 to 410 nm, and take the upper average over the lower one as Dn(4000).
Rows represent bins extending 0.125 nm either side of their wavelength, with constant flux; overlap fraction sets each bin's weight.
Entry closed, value 1.7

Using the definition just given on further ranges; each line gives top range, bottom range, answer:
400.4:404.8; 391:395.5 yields 1.65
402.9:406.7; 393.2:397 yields 1.79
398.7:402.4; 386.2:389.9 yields 1.63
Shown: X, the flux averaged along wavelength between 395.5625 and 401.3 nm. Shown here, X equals 9.6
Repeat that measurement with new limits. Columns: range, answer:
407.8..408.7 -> 12.8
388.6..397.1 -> 7.83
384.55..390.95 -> 8.01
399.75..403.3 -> 12.2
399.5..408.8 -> 12.3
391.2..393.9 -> 7.18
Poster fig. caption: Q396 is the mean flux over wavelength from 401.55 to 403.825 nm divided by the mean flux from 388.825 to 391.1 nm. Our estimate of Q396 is 1.40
